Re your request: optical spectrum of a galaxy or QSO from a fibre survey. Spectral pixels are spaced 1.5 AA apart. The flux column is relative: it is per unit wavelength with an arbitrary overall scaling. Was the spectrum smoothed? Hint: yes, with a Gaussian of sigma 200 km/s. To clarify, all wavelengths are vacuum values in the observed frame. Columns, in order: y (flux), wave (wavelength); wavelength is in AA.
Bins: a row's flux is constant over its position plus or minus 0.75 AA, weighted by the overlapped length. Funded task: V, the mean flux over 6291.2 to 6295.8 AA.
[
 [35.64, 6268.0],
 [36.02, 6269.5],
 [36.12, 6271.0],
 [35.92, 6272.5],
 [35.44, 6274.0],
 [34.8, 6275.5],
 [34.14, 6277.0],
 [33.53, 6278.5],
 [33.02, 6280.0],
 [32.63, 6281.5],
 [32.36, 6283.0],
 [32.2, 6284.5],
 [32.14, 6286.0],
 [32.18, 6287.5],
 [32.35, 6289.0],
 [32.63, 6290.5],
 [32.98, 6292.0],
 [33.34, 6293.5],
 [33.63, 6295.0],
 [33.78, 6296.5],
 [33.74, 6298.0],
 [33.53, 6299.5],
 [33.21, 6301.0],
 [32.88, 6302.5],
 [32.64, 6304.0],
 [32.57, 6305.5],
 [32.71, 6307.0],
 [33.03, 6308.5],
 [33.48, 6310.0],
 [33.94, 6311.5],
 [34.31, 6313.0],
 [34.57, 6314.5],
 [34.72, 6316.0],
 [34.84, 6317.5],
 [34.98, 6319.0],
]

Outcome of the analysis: 33.3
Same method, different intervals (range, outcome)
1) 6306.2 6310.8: 33.1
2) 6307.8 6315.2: 33.9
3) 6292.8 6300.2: 33.6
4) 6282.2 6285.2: 32.3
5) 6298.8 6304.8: 33.1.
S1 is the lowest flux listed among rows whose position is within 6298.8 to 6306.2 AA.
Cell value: 32.57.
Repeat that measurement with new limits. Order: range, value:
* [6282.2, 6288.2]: 32.14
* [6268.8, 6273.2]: 35.92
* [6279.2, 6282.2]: 32.63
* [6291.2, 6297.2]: 32.98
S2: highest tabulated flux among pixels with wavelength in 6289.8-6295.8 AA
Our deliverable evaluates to 33.63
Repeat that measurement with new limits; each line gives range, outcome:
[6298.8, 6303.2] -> 33.53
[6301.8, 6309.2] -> 33.03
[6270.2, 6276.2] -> 36.12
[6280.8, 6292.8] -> 32.98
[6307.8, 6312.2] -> 33.94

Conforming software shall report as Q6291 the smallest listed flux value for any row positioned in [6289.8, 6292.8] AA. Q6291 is 32.63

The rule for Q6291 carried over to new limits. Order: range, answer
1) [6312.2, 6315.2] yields 34.31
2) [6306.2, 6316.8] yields 32.71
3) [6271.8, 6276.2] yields 34.8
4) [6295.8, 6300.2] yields 33.53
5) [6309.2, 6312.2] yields 33.48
